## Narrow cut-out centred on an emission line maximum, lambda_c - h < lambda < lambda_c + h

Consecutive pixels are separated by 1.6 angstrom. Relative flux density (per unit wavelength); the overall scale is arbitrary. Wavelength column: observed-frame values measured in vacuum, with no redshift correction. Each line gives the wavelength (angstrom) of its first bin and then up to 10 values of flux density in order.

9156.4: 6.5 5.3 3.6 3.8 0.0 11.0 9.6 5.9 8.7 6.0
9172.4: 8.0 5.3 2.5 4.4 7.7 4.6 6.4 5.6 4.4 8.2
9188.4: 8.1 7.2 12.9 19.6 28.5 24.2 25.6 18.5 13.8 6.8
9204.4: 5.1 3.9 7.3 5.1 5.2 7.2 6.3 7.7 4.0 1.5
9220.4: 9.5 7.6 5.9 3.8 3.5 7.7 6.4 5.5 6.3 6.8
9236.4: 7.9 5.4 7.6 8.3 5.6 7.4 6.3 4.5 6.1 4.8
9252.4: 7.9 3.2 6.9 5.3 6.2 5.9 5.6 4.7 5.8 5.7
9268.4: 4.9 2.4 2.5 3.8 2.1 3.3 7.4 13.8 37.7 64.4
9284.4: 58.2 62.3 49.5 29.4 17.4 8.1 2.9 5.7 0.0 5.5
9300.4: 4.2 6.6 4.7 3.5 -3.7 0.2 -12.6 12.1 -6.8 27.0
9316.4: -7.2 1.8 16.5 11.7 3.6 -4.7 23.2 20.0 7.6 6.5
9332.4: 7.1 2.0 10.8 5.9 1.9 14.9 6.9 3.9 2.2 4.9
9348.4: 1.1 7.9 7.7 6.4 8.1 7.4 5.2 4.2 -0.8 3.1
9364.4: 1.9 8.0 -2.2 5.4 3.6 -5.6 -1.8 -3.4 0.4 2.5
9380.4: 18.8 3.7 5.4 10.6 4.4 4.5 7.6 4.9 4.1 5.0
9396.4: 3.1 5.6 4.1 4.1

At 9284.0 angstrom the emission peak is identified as [O III] 5007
